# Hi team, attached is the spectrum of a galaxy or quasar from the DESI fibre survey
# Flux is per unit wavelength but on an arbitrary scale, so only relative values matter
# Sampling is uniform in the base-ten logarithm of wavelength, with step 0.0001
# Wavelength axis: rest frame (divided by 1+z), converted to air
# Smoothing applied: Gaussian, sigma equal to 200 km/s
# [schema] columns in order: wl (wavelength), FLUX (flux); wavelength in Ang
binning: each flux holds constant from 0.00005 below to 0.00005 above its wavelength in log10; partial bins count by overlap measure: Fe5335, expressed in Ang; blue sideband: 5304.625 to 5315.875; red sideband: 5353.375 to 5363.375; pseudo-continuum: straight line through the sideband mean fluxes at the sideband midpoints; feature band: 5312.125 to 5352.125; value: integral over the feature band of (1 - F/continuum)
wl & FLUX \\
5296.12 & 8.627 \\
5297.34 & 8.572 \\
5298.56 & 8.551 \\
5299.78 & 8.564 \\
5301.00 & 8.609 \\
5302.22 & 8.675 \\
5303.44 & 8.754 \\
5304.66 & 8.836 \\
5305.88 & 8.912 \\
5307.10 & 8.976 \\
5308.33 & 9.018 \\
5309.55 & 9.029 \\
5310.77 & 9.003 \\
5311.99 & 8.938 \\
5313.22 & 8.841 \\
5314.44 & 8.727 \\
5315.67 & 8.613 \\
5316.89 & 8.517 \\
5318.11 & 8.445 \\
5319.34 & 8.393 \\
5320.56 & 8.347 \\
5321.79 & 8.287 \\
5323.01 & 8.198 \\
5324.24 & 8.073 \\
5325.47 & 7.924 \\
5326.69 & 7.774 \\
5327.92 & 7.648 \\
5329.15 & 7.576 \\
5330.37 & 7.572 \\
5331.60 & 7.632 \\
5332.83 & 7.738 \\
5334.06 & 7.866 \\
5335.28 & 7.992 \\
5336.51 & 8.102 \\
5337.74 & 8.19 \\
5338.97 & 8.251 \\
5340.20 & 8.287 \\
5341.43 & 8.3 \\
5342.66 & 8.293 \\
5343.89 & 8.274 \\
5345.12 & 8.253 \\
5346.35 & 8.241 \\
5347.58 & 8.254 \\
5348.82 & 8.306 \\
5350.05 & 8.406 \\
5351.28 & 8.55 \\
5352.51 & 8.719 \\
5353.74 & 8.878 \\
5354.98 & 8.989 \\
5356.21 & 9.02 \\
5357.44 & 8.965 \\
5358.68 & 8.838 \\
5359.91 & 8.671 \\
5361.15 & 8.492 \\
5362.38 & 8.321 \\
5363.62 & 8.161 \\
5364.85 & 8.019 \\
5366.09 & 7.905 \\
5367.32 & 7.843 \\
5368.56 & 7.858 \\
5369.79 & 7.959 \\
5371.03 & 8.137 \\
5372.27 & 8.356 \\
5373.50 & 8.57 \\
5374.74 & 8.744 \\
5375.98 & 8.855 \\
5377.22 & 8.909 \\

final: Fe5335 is 2.9 Ang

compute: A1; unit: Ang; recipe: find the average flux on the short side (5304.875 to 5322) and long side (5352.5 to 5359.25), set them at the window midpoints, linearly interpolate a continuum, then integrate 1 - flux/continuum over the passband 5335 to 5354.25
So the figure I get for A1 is 1.2 Ang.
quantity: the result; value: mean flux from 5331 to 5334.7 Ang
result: 7.76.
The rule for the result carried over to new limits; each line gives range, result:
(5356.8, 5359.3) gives 8.91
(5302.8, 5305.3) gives 8.81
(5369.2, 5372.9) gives 8.16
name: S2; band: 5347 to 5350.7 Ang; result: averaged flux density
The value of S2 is 8.31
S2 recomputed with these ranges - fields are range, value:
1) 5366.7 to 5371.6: 7.95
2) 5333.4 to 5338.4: 8.04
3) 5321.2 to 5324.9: 8.18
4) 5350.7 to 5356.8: 8.83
